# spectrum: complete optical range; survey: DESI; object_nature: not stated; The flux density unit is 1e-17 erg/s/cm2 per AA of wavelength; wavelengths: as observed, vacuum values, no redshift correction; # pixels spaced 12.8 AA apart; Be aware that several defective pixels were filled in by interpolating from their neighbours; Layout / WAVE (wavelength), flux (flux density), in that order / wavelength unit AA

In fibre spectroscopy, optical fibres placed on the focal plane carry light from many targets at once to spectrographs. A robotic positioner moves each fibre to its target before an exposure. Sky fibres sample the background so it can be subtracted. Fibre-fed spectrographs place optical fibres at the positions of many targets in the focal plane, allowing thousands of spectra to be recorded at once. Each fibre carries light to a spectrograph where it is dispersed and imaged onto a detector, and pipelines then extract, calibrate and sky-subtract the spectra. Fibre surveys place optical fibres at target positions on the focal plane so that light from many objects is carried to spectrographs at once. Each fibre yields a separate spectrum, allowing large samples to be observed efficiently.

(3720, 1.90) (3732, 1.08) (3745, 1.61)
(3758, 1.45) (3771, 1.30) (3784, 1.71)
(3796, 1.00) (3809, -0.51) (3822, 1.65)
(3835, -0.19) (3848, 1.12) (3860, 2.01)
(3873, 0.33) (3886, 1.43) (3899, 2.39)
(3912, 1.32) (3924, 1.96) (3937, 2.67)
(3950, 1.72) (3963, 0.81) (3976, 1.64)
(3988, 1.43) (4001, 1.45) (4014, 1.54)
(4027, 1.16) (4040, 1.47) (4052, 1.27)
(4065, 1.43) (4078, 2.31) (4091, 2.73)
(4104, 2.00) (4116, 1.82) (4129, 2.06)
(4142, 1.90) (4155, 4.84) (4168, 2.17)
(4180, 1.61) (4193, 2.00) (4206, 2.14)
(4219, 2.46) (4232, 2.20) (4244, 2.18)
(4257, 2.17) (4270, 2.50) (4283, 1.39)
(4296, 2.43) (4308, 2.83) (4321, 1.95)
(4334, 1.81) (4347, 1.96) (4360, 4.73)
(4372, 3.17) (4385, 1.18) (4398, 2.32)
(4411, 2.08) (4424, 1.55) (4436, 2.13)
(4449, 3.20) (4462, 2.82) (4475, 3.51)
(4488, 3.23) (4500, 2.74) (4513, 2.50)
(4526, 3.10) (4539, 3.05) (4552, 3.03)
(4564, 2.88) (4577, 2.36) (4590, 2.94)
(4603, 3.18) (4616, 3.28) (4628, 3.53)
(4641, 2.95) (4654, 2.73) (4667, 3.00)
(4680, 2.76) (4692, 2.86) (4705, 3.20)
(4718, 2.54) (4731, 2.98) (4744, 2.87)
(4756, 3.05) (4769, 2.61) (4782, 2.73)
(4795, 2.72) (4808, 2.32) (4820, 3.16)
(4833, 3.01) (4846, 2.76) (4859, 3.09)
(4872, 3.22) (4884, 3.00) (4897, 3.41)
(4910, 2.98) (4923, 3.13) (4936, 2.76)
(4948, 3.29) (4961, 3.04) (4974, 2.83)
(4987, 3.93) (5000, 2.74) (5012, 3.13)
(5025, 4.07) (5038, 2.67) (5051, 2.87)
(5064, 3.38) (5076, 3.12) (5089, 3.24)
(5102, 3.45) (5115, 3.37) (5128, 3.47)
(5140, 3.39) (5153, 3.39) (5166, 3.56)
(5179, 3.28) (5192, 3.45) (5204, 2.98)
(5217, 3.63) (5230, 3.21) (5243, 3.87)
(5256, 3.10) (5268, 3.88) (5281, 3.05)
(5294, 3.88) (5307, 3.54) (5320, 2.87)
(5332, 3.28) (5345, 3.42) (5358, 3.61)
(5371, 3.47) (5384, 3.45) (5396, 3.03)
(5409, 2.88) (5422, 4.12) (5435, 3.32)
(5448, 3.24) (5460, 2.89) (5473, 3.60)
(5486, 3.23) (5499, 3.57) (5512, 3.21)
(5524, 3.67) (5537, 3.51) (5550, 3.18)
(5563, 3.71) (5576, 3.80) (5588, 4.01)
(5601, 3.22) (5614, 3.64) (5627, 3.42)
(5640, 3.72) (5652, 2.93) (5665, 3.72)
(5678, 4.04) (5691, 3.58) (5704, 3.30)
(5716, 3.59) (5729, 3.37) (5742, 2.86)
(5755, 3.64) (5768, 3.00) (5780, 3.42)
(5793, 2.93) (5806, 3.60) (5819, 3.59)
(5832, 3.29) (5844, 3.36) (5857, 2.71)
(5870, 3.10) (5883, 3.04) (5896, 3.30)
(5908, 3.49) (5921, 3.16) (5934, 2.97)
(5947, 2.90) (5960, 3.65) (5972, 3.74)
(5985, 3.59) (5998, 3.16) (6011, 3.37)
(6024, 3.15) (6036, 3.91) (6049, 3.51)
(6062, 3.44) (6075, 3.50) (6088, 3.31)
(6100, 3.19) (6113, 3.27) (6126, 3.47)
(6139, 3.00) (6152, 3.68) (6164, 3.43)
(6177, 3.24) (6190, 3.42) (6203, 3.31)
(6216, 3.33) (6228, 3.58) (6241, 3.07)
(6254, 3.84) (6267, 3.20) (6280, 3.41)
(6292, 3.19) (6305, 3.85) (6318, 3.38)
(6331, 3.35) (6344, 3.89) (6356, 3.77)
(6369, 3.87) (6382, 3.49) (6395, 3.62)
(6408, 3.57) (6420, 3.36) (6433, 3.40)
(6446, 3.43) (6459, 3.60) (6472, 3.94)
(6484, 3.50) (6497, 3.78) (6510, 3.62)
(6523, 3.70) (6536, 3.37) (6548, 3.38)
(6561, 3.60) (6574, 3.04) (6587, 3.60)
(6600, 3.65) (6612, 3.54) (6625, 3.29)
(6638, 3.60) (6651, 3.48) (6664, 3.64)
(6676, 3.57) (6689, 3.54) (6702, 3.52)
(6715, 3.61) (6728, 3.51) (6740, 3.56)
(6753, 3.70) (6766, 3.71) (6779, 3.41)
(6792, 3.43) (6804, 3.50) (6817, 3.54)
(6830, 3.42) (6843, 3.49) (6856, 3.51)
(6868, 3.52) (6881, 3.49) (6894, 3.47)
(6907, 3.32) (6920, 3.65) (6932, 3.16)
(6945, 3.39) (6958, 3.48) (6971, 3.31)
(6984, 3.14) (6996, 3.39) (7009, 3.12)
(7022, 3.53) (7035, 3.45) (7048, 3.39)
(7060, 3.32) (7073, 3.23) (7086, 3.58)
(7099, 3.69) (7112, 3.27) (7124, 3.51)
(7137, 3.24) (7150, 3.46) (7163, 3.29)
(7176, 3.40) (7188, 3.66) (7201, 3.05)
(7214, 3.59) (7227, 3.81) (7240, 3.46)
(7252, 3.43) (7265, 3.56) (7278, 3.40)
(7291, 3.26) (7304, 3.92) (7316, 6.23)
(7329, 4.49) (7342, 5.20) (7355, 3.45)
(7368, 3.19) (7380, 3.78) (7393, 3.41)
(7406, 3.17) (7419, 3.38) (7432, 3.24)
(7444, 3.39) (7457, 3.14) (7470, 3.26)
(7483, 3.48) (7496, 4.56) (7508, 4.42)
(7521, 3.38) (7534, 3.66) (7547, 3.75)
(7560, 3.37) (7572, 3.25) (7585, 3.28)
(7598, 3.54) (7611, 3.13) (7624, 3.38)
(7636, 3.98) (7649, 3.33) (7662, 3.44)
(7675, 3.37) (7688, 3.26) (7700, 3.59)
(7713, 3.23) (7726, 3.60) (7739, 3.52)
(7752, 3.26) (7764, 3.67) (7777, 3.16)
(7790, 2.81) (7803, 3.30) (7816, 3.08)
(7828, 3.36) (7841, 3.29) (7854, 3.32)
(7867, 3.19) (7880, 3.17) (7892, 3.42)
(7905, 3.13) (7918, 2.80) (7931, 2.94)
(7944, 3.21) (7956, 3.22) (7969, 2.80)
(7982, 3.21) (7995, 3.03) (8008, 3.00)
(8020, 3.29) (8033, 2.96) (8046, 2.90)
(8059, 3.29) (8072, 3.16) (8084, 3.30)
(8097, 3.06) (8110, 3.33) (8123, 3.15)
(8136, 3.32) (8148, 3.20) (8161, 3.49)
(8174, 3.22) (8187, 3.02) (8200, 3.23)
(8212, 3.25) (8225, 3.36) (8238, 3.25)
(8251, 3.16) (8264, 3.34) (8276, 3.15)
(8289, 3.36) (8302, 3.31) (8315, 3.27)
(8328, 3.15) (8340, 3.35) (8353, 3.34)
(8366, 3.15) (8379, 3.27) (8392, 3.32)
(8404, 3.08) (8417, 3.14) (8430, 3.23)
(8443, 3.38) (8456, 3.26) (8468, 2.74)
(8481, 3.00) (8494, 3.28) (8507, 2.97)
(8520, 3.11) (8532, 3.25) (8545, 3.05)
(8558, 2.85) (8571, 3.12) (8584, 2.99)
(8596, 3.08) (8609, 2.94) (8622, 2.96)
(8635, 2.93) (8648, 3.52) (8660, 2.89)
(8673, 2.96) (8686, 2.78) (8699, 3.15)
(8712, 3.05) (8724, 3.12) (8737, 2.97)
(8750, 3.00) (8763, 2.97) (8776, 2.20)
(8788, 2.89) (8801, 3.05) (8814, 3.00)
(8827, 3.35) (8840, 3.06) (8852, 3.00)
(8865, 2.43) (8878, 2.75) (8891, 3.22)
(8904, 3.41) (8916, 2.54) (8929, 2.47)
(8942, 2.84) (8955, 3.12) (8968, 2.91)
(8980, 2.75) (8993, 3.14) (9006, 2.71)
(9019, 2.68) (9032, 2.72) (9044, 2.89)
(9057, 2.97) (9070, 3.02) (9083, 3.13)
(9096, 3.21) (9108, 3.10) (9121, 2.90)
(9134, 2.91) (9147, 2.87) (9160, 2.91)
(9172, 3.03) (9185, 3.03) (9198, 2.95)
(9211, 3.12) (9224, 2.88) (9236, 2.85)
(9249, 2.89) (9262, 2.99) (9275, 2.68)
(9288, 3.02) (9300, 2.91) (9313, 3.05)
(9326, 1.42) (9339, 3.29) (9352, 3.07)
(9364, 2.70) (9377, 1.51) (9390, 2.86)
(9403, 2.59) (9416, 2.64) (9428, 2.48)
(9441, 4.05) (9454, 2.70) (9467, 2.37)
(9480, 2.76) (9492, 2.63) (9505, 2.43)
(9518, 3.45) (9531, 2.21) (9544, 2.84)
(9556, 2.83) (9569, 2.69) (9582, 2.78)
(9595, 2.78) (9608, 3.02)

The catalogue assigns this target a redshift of 0.12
